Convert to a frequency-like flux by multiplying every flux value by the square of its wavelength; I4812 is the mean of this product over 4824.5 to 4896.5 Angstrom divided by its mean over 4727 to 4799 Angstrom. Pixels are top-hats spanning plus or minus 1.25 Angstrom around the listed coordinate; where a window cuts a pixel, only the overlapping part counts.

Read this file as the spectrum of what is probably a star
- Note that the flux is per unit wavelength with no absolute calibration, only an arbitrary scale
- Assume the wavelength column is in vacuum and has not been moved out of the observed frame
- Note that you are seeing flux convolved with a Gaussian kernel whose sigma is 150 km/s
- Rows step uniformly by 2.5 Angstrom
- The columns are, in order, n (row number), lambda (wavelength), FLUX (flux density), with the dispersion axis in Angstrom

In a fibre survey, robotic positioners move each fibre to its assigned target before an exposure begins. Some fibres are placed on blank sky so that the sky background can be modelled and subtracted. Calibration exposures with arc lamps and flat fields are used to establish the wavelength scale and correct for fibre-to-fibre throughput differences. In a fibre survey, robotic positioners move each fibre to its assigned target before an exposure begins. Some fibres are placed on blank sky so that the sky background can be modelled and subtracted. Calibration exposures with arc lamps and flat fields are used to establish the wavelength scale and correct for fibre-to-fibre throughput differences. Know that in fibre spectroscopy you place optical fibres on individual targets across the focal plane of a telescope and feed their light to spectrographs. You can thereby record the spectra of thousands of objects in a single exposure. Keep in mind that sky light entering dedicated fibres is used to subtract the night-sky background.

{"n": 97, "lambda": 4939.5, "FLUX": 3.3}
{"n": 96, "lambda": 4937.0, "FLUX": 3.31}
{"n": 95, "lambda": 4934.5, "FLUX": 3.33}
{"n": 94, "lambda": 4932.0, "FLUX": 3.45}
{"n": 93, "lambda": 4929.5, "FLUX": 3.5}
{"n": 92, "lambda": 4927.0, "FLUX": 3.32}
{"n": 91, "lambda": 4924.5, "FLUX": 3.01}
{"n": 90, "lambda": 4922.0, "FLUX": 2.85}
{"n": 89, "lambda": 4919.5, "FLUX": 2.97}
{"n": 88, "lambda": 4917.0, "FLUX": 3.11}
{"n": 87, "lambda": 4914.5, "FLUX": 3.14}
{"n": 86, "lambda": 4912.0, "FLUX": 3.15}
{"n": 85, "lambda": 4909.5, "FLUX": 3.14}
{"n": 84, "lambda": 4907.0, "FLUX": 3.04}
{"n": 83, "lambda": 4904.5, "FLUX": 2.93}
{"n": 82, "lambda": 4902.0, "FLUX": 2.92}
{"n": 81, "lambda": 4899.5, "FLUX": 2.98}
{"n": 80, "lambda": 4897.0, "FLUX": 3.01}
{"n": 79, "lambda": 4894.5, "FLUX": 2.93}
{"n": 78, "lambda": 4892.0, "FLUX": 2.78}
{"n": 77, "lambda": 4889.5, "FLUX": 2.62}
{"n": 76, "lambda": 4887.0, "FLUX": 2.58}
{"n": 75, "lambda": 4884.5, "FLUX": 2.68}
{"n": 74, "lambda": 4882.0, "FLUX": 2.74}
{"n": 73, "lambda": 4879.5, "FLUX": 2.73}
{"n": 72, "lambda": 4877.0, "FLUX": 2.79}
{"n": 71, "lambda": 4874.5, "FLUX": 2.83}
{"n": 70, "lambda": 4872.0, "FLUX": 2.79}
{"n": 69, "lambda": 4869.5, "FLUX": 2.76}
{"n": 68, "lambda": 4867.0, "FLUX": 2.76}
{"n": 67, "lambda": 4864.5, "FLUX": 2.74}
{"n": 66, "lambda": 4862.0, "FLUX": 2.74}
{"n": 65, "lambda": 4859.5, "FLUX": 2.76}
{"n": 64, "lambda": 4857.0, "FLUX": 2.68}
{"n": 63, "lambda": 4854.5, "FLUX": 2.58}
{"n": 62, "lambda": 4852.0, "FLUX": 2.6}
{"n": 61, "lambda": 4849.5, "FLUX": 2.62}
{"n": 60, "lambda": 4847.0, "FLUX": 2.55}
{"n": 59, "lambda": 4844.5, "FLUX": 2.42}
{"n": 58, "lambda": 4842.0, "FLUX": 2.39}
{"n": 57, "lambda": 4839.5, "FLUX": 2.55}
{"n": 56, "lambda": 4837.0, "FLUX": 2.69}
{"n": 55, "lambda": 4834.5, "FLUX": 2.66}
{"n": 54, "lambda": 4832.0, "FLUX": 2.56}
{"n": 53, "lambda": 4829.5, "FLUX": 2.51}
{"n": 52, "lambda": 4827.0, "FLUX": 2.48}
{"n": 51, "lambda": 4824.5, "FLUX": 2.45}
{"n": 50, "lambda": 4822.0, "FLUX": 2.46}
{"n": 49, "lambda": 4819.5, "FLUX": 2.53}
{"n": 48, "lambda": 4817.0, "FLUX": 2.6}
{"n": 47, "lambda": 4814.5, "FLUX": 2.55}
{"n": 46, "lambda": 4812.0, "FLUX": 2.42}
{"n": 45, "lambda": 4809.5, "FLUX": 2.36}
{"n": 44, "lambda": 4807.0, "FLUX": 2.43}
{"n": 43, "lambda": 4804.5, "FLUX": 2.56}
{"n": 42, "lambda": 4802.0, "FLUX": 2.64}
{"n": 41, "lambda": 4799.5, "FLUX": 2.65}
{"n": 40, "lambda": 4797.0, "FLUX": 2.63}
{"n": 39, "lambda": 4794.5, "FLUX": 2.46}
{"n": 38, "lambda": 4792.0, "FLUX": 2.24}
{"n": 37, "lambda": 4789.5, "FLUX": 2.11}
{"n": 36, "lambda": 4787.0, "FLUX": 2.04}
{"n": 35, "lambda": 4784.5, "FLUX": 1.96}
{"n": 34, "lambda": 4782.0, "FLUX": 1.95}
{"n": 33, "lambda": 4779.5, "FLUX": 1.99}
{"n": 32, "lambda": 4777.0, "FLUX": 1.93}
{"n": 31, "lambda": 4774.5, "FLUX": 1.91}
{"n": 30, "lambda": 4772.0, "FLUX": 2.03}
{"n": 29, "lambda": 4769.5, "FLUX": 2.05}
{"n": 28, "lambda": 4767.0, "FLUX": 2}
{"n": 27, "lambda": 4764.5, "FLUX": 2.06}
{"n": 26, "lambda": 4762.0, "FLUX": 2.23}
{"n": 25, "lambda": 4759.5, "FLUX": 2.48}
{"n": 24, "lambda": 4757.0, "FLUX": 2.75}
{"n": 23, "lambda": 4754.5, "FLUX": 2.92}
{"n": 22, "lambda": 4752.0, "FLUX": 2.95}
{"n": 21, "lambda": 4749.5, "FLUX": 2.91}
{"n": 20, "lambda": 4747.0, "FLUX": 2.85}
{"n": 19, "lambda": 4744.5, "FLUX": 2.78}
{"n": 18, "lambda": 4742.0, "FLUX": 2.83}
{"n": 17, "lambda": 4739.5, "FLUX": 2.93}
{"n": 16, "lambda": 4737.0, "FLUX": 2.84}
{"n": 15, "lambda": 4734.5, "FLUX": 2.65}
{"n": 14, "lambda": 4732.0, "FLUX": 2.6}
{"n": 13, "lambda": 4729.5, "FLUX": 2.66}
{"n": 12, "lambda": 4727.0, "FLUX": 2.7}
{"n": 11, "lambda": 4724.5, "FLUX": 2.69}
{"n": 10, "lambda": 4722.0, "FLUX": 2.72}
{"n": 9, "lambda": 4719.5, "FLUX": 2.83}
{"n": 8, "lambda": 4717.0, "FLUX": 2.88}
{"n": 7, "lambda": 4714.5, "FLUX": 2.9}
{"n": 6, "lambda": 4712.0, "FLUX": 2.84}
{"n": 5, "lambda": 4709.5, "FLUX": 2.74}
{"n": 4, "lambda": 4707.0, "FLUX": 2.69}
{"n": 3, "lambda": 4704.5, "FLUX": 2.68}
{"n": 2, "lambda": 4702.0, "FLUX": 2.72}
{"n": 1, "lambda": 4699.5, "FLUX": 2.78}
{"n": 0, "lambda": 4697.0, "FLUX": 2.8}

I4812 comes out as 1.14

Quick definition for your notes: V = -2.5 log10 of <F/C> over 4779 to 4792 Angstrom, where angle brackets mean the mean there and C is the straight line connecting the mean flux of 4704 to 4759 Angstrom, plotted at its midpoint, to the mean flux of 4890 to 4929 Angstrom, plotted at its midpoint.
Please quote 0.37 mag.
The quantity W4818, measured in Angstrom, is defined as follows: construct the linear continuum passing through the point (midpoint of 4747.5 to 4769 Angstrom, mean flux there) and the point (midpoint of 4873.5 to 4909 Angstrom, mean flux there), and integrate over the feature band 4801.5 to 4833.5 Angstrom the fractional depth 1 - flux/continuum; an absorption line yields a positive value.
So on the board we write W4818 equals 2.0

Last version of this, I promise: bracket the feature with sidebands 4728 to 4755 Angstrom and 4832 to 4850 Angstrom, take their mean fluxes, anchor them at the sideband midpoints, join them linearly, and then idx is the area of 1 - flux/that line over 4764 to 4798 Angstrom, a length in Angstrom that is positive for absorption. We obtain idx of 7.7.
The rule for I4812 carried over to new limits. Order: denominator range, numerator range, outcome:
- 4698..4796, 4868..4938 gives 1.26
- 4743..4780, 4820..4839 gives 1.09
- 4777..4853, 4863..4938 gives 1.26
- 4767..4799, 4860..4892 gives 1.34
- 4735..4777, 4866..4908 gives 1.18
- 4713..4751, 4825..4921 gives 1.05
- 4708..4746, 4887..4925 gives 1.15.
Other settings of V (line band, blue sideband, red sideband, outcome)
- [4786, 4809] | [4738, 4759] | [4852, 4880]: 0.16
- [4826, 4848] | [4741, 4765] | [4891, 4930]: 0.14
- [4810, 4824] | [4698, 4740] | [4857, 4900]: 0.11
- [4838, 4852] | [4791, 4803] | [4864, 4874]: 0.07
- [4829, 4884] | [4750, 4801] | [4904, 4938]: 0.04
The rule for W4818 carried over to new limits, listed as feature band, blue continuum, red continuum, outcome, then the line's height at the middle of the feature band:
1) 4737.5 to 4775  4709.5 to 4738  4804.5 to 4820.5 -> 1.83 Angstrom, 2.66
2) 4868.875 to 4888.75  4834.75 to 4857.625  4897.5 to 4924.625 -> 0.42 Angstrom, 2.8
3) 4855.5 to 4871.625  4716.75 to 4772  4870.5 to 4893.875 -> -0.13 Angstrom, 2.72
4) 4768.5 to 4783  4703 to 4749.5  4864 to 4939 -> 4.36 Angstrom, 2.83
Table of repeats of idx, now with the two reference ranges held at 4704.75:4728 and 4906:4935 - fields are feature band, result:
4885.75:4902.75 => 1.56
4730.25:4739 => 0.29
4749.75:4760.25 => 0.17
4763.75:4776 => 3.70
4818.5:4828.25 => 1.64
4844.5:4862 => 2.37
